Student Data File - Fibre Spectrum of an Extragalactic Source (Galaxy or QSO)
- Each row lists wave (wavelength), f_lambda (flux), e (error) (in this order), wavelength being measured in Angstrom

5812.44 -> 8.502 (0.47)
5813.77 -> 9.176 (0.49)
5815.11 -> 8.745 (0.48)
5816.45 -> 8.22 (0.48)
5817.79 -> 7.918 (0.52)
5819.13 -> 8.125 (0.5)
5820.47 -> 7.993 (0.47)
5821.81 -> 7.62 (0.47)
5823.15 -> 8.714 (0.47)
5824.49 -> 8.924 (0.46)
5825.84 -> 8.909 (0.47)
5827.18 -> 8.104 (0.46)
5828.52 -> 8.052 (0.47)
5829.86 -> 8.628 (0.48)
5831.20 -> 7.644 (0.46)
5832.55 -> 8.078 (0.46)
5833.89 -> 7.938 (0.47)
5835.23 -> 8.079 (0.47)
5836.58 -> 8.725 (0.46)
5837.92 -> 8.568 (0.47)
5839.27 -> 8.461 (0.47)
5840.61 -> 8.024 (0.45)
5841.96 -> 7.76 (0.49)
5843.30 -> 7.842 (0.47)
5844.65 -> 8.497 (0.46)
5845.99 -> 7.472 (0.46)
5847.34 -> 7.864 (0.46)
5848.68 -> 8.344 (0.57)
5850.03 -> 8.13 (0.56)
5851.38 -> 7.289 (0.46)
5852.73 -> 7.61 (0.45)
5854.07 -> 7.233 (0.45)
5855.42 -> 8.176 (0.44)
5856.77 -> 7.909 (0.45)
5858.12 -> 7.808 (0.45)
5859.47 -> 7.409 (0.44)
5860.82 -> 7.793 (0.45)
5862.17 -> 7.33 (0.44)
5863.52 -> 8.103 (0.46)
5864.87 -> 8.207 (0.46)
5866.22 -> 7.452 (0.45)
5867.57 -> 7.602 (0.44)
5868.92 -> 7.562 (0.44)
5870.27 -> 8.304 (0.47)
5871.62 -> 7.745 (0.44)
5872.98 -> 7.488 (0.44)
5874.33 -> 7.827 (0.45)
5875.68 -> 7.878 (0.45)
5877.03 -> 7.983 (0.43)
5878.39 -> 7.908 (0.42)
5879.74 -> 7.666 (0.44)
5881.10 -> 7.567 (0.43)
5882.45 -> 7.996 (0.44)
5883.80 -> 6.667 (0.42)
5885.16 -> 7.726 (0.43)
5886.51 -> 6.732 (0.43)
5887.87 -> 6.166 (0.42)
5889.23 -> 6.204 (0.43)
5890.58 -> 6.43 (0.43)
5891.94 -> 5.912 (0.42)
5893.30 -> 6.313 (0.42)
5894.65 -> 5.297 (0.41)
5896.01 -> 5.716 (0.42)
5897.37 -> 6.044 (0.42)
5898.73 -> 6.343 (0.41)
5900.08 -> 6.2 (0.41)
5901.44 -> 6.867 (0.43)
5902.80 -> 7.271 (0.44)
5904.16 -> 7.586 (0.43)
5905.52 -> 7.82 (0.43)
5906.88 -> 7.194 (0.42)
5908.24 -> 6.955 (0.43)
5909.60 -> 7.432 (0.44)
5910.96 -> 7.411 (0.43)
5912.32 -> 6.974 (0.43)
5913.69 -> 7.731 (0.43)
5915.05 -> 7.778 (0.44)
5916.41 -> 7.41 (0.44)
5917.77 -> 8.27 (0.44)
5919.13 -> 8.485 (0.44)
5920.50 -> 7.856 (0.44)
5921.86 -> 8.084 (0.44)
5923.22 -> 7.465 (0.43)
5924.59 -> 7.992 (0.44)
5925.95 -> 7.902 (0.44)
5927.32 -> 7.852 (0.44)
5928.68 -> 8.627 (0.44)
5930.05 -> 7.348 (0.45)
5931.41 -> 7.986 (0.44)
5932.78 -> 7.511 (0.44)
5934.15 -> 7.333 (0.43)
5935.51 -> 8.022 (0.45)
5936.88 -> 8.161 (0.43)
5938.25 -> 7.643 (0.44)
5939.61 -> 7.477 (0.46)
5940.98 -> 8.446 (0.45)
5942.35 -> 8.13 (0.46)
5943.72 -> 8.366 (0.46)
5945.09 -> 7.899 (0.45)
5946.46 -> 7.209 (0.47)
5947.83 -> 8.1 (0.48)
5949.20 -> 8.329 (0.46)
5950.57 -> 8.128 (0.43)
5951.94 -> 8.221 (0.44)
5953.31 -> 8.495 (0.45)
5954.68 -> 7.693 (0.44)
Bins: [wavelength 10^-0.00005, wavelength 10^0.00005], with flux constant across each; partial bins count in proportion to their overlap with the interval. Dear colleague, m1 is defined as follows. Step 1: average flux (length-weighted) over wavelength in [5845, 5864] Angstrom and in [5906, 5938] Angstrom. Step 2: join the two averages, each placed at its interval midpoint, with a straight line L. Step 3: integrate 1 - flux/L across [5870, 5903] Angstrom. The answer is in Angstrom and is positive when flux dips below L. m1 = 3.4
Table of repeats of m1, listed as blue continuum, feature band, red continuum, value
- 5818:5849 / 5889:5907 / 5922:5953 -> 3.41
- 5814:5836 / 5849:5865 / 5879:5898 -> -0.71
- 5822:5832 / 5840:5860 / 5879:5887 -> 0.39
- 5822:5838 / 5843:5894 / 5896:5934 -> 2.68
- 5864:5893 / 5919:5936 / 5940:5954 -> 0.09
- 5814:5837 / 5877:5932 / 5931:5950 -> 5.30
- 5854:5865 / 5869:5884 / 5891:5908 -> -1.03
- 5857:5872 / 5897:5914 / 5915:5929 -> 1.81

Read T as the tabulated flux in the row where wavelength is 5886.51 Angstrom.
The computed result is 6.732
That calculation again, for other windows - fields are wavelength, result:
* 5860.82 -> 7.793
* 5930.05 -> 7.348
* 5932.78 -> 7.511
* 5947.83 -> 8.1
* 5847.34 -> 7.864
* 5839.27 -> 8.461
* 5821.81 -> 7.62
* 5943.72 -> 8.366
